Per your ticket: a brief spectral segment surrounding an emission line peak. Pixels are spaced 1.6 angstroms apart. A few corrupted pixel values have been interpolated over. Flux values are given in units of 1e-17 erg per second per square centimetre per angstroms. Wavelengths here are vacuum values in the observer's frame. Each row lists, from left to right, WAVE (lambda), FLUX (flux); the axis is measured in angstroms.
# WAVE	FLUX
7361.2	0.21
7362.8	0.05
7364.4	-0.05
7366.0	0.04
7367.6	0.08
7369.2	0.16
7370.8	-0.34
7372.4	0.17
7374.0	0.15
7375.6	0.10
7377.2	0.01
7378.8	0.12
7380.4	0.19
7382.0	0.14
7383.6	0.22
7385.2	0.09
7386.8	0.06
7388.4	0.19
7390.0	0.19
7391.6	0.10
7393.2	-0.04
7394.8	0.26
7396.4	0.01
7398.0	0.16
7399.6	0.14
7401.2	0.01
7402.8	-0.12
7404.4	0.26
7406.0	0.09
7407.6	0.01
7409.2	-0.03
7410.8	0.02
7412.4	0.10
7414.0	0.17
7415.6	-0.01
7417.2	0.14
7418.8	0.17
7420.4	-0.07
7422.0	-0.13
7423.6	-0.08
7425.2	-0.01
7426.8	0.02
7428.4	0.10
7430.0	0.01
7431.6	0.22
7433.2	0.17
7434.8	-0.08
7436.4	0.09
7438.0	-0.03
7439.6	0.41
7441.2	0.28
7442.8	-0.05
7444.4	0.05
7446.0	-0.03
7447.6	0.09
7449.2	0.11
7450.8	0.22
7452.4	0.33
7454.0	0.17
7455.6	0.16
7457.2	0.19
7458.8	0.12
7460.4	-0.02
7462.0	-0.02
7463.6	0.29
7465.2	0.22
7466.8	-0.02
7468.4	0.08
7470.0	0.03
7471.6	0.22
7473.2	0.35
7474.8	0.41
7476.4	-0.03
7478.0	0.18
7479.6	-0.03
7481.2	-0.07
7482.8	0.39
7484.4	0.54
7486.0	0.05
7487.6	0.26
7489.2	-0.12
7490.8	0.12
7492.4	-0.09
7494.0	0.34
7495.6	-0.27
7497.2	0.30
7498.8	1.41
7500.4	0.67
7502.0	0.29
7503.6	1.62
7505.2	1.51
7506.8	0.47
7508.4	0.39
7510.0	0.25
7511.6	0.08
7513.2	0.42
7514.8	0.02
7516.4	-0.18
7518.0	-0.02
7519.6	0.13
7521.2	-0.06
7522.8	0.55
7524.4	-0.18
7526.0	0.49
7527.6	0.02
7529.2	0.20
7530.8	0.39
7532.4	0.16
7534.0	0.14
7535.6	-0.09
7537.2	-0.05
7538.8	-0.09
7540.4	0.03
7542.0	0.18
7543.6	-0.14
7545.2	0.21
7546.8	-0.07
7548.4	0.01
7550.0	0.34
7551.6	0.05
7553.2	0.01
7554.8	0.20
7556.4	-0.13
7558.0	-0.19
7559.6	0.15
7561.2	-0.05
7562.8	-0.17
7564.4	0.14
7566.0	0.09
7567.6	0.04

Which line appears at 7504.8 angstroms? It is [O II] 3727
